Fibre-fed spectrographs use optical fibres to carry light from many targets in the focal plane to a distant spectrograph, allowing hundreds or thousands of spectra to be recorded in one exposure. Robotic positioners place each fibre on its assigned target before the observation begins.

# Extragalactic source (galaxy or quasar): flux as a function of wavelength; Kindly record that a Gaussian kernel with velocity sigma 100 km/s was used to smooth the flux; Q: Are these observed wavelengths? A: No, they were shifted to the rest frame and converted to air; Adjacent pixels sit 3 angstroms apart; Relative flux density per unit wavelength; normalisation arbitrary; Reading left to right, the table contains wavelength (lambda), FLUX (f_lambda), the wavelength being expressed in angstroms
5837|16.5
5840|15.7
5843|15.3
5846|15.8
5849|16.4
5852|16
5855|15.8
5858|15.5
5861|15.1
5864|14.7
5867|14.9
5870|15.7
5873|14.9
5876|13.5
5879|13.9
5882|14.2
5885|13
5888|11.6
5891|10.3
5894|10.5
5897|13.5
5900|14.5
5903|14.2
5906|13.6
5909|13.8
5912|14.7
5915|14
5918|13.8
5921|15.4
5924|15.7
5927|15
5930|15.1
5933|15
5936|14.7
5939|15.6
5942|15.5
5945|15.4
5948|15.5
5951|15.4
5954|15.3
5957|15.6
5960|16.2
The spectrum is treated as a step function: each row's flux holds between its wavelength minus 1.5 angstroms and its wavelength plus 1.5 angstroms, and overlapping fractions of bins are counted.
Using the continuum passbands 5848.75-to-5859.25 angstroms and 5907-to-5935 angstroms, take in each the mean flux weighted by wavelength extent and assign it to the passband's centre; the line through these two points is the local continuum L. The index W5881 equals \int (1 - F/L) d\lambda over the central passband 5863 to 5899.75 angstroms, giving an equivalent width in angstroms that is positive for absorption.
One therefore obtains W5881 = 4.8 angstroms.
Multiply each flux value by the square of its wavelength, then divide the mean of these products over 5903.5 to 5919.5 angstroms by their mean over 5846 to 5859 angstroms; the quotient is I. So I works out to 0.90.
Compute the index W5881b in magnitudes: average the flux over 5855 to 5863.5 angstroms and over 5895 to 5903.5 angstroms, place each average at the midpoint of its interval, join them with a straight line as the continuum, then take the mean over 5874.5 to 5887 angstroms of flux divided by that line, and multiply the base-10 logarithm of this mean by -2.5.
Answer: 0.07 mag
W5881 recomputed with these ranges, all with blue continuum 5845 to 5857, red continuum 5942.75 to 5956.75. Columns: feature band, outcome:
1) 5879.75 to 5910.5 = 5.5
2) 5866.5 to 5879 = 1.0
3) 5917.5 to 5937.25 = 0.7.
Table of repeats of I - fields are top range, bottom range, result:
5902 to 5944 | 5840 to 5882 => 0.99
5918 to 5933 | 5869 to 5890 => 1.12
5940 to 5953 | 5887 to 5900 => 1.33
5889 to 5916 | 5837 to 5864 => 0.86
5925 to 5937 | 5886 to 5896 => 1.38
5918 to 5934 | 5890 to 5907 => 1.19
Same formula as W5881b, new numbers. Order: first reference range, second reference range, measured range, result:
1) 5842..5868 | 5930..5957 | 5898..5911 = 0.101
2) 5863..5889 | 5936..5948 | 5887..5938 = 0.071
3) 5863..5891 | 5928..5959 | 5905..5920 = 0.044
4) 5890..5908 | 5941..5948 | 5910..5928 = -0.055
